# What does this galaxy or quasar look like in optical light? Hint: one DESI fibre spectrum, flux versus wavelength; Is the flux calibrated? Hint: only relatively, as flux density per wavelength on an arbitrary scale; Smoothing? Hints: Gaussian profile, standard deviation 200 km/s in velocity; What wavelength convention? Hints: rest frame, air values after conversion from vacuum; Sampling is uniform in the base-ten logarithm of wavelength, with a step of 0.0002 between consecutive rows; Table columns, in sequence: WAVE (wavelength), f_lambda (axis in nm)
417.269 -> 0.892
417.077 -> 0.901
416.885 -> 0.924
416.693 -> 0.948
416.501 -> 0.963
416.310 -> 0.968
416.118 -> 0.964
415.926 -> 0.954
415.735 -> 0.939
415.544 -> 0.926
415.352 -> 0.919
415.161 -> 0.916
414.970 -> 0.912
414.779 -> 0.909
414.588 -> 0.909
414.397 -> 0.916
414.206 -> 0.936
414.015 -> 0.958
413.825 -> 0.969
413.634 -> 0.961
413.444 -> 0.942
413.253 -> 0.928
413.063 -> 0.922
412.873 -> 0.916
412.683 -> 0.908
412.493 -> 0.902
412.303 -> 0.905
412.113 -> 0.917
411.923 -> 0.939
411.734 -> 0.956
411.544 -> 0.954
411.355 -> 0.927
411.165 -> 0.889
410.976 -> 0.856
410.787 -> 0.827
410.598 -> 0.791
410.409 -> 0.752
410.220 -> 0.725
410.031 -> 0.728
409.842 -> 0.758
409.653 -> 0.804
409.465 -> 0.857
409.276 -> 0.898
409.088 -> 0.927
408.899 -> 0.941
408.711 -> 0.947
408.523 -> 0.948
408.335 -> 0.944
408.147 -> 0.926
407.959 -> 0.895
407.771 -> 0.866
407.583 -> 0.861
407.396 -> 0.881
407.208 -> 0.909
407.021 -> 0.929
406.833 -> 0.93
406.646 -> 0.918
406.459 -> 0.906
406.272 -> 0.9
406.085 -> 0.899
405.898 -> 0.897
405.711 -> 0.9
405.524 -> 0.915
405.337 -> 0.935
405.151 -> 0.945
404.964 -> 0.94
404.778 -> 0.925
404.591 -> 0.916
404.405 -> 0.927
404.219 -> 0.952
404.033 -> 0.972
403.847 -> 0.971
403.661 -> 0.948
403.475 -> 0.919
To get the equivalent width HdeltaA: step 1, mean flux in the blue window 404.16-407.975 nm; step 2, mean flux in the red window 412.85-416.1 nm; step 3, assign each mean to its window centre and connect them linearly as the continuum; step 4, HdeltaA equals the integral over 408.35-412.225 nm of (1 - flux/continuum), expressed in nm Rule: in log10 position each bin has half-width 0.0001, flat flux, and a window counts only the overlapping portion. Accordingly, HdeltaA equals 0.22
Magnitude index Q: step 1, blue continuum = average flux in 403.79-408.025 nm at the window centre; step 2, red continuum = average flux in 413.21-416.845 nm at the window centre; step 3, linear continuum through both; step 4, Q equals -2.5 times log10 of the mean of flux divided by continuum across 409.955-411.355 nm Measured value 0.15 mag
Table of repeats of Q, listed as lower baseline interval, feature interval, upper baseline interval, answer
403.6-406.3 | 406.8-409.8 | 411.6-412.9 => 0.030 mag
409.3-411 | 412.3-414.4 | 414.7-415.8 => -0.073 mag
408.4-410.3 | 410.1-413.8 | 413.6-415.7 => 0.002 mag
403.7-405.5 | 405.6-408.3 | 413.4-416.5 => 0.046 mag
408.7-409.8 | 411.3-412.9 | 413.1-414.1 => 0.002 mag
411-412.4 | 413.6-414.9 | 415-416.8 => 0.000 mag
